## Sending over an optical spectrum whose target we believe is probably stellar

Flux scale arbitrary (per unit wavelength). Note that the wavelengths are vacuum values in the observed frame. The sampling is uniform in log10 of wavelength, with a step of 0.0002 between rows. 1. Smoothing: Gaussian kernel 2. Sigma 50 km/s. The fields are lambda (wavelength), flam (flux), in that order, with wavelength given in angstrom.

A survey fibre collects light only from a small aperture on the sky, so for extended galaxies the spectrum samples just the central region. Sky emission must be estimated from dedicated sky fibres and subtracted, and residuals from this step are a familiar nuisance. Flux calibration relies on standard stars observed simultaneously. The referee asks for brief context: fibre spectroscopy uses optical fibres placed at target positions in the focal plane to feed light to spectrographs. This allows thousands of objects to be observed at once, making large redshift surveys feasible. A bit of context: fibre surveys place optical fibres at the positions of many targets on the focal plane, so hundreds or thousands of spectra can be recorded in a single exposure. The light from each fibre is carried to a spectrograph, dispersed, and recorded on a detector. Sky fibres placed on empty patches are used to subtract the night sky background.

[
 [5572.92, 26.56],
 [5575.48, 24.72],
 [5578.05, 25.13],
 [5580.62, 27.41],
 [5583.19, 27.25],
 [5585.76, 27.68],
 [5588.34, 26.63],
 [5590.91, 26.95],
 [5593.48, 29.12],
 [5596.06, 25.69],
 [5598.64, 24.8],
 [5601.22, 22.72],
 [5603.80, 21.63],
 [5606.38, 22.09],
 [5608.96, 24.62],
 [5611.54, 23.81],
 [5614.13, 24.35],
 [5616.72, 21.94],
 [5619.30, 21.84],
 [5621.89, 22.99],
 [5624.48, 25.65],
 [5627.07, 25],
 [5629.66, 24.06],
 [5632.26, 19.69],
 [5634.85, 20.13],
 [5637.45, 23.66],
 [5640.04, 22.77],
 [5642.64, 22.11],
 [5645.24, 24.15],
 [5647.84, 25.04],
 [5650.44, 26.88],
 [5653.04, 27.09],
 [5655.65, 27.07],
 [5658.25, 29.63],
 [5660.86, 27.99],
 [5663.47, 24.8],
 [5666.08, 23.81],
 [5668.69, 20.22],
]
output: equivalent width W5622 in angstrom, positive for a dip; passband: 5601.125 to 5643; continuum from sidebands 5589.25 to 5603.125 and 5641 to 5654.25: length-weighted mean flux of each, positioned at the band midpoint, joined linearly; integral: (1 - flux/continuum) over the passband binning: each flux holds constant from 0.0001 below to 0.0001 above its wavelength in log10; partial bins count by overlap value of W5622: 4.0 angstrom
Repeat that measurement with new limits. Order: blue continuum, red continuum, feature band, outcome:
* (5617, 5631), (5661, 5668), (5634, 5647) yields 0.7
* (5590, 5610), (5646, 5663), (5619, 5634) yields 1.5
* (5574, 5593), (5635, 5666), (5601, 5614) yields 1.5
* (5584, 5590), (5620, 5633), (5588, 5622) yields 1.8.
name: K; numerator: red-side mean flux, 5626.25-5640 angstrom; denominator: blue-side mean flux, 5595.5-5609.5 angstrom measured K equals 1.0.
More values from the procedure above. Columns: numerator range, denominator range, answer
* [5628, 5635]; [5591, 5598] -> 0.80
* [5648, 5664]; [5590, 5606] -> 1.09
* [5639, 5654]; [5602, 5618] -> 1.07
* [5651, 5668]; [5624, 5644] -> 1.16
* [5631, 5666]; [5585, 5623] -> 1.01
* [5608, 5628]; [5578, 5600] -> 0.89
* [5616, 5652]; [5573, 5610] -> 0.91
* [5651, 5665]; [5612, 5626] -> 1.16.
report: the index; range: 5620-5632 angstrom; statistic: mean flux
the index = 23.9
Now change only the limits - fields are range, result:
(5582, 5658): 24.5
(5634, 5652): 23.7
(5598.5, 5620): 23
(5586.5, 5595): 27.5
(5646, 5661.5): 27.1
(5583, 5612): 25.2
